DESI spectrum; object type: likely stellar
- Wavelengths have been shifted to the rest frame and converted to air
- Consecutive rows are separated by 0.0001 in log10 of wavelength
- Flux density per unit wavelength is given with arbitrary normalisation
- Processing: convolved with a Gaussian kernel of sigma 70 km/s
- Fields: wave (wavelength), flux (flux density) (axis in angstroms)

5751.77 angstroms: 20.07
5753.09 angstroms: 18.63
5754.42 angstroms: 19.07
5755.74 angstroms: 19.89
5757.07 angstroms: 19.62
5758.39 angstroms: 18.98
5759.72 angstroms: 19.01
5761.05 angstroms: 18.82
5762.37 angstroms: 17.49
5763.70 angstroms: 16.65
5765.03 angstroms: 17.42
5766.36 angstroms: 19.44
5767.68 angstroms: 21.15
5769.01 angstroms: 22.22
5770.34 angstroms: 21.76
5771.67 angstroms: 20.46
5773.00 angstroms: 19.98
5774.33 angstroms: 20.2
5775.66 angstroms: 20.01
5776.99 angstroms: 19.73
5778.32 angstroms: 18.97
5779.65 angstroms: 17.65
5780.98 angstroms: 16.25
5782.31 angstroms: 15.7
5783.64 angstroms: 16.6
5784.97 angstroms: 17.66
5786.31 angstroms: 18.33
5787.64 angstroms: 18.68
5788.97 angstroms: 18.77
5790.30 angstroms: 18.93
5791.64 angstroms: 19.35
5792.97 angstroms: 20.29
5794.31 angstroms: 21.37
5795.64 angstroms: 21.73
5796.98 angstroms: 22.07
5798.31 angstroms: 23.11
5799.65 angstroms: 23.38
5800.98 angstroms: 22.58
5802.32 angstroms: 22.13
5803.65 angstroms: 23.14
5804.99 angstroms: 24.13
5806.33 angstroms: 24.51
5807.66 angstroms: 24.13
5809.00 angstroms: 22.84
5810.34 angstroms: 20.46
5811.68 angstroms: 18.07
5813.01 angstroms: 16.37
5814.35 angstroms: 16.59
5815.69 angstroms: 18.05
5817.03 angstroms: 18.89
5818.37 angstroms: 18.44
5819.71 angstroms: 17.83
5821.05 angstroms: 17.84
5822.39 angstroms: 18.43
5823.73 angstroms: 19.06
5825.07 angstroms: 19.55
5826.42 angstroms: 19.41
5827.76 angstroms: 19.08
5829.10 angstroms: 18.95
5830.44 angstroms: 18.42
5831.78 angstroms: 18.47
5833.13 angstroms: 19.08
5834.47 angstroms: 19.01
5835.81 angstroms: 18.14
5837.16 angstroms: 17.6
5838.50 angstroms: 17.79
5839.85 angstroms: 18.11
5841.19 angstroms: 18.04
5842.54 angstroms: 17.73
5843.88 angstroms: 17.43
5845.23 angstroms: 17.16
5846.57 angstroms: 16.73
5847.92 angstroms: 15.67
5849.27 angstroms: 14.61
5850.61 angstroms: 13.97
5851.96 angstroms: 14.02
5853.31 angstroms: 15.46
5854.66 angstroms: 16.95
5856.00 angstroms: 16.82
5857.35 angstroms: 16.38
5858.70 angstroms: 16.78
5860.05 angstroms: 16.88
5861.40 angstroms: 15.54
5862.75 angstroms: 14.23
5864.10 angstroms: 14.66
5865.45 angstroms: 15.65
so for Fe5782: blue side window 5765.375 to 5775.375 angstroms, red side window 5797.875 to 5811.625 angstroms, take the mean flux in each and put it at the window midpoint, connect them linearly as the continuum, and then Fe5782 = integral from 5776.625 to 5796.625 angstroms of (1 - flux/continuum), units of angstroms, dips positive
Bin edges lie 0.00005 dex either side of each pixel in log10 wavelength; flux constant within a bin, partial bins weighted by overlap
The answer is 2.7 angstroms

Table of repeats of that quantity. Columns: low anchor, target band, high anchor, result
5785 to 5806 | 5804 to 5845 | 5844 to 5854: -2.3 angstroms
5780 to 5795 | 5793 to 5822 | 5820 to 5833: -3.5 angstroms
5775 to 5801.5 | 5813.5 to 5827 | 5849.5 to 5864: -0.5 angstroms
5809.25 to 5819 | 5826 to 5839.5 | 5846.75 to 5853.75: -1.7 angstroms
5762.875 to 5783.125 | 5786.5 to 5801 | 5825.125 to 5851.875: -1.7 angstroms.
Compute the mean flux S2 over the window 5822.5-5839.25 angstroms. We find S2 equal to 18.7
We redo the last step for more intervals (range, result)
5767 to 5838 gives 19.7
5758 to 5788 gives 18.8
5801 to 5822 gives 20.3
